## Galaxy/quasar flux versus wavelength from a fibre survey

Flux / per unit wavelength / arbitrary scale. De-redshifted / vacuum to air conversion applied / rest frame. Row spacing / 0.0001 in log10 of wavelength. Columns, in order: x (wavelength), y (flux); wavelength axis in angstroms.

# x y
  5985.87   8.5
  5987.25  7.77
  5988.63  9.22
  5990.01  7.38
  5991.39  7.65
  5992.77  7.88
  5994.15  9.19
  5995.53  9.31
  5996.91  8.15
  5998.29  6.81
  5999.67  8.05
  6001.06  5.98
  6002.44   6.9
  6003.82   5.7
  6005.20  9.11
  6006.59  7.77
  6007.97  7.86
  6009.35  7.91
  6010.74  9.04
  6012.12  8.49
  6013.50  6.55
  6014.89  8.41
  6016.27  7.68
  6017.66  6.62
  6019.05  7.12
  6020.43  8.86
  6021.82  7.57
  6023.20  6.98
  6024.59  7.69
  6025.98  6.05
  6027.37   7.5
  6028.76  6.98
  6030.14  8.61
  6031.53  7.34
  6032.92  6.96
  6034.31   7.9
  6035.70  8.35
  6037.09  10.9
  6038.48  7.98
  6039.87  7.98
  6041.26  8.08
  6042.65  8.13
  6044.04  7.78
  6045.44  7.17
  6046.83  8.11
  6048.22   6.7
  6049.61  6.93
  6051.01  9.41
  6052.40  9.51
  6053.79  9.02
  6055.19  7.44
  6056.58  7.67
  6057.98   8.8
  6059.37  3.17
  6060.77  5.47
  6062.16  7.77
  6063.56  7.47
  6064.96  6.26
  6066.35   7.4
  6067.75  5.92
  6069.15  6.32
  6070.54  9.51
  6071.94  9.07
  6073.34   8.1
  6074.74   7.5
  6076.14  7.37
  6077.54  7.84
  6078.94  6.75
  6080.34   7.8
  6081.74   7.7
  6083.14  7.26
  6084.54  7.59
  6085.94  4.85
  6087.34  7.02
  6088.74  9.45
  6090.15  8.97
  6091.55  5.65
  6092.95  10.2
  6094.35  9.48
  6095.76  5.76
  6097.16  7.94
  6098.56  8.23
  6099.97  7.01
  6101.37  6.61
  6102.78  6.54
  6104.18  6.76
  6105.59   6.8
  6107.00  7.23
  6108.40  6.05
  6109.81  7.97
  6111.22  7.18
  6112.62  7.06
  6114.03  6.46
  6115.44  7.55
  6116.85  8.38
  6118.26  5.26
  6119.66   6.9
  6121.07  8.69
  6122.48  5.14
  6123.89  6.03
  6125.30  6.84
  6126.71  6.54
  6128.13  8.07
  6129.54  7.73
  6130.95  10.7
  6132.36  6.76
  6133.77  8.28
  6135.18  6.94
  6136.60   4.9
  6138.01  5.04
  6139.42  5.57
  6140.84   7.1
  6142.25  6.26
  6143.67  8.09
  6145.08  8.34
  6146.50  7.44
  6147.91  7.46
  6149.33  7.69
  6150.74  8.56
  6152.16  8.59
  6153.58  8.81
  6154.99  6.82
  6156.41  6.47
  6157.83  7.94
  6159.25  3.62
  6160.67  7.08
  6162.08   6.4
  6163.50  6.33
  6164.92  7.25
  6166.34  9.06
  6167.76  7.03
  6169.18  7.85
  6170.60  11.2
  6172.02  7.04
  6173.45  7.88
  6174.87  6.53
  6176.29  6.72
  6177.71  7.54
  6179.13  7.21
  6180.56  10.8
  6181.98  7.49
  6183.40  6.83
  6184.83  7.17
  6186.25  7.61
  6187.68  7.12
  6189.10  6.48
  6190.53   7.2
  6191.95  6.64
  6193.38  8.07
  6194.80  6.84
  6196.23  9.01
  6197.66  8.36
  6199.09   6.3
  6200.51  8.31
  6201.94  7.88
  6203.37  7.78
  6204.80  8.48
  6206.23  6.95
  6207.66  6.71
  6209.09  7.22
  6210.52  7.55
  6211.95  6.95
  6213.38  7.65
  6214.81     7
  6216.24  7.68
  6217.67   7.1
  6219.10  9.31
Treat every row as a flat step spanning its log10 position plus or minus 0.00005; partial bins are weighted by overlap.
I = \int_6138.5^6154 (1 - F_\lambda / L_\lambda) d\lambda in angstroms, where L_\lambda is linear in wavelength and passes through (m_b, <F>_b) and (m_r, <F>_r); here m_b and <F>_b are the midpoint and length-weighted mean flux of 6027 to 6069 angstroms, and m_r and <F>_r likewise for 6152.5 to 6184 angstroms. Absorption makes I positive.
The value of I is -0.2 angstroms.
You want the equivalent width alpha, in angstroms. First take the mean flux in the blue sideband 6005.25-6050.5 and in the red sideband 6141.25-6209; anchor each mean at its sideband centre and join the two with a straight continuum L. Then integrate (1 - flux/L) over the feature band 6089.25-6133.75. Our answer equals 1.72 angstroms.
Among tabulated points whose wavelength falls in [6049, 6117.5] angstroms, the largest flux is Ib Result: 10.2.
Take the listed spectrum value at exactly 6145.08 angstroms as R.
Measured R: 8.34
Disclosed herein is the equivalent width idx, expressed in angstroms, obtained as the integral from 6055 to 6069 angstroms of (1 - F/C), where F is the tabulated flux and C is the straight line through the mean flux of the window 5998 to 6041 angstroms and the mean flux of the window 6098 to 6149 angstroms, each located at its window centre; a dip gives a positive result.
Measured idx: 1.4 angstroms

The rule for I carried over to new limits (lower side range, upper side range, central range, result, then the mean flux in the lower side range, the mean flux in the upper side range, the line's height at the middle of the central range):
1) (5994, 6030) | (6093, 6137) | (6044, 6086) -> -0.2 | 7.62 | 7.21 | 7.41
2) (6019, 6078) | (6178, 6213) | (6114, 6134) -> 0.8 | 7.65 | 7.54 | 7.59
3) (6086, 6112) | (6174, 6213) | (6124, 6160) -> 1.2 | 7.43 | 7.48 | 7.45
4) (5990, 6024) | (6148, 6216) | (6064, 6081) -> 0.3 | 7.73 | 7.49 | 7.64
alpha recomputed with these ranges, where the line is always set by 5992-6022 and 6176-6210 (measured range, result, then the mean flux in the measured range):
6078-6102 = 0.4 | 7.55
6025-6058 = -0.9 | 7.95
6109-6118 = 0.4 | 7.3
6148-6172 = 0.2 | 7.53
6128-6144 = 1.2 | 7.06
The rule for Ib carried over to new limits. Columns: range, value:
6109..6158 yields 10.7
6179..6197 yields 10.8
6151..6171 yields 11.2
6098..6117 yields 8.38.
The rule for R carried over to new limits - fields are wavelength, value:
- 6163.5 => 6.33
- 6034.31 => 7.9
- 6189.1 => 6.48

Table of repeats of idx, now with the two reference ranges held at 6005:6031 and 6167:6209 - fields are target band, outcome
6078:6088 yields 0.8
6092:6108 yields 0.4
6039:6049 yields 0.0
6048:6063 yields 0.4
